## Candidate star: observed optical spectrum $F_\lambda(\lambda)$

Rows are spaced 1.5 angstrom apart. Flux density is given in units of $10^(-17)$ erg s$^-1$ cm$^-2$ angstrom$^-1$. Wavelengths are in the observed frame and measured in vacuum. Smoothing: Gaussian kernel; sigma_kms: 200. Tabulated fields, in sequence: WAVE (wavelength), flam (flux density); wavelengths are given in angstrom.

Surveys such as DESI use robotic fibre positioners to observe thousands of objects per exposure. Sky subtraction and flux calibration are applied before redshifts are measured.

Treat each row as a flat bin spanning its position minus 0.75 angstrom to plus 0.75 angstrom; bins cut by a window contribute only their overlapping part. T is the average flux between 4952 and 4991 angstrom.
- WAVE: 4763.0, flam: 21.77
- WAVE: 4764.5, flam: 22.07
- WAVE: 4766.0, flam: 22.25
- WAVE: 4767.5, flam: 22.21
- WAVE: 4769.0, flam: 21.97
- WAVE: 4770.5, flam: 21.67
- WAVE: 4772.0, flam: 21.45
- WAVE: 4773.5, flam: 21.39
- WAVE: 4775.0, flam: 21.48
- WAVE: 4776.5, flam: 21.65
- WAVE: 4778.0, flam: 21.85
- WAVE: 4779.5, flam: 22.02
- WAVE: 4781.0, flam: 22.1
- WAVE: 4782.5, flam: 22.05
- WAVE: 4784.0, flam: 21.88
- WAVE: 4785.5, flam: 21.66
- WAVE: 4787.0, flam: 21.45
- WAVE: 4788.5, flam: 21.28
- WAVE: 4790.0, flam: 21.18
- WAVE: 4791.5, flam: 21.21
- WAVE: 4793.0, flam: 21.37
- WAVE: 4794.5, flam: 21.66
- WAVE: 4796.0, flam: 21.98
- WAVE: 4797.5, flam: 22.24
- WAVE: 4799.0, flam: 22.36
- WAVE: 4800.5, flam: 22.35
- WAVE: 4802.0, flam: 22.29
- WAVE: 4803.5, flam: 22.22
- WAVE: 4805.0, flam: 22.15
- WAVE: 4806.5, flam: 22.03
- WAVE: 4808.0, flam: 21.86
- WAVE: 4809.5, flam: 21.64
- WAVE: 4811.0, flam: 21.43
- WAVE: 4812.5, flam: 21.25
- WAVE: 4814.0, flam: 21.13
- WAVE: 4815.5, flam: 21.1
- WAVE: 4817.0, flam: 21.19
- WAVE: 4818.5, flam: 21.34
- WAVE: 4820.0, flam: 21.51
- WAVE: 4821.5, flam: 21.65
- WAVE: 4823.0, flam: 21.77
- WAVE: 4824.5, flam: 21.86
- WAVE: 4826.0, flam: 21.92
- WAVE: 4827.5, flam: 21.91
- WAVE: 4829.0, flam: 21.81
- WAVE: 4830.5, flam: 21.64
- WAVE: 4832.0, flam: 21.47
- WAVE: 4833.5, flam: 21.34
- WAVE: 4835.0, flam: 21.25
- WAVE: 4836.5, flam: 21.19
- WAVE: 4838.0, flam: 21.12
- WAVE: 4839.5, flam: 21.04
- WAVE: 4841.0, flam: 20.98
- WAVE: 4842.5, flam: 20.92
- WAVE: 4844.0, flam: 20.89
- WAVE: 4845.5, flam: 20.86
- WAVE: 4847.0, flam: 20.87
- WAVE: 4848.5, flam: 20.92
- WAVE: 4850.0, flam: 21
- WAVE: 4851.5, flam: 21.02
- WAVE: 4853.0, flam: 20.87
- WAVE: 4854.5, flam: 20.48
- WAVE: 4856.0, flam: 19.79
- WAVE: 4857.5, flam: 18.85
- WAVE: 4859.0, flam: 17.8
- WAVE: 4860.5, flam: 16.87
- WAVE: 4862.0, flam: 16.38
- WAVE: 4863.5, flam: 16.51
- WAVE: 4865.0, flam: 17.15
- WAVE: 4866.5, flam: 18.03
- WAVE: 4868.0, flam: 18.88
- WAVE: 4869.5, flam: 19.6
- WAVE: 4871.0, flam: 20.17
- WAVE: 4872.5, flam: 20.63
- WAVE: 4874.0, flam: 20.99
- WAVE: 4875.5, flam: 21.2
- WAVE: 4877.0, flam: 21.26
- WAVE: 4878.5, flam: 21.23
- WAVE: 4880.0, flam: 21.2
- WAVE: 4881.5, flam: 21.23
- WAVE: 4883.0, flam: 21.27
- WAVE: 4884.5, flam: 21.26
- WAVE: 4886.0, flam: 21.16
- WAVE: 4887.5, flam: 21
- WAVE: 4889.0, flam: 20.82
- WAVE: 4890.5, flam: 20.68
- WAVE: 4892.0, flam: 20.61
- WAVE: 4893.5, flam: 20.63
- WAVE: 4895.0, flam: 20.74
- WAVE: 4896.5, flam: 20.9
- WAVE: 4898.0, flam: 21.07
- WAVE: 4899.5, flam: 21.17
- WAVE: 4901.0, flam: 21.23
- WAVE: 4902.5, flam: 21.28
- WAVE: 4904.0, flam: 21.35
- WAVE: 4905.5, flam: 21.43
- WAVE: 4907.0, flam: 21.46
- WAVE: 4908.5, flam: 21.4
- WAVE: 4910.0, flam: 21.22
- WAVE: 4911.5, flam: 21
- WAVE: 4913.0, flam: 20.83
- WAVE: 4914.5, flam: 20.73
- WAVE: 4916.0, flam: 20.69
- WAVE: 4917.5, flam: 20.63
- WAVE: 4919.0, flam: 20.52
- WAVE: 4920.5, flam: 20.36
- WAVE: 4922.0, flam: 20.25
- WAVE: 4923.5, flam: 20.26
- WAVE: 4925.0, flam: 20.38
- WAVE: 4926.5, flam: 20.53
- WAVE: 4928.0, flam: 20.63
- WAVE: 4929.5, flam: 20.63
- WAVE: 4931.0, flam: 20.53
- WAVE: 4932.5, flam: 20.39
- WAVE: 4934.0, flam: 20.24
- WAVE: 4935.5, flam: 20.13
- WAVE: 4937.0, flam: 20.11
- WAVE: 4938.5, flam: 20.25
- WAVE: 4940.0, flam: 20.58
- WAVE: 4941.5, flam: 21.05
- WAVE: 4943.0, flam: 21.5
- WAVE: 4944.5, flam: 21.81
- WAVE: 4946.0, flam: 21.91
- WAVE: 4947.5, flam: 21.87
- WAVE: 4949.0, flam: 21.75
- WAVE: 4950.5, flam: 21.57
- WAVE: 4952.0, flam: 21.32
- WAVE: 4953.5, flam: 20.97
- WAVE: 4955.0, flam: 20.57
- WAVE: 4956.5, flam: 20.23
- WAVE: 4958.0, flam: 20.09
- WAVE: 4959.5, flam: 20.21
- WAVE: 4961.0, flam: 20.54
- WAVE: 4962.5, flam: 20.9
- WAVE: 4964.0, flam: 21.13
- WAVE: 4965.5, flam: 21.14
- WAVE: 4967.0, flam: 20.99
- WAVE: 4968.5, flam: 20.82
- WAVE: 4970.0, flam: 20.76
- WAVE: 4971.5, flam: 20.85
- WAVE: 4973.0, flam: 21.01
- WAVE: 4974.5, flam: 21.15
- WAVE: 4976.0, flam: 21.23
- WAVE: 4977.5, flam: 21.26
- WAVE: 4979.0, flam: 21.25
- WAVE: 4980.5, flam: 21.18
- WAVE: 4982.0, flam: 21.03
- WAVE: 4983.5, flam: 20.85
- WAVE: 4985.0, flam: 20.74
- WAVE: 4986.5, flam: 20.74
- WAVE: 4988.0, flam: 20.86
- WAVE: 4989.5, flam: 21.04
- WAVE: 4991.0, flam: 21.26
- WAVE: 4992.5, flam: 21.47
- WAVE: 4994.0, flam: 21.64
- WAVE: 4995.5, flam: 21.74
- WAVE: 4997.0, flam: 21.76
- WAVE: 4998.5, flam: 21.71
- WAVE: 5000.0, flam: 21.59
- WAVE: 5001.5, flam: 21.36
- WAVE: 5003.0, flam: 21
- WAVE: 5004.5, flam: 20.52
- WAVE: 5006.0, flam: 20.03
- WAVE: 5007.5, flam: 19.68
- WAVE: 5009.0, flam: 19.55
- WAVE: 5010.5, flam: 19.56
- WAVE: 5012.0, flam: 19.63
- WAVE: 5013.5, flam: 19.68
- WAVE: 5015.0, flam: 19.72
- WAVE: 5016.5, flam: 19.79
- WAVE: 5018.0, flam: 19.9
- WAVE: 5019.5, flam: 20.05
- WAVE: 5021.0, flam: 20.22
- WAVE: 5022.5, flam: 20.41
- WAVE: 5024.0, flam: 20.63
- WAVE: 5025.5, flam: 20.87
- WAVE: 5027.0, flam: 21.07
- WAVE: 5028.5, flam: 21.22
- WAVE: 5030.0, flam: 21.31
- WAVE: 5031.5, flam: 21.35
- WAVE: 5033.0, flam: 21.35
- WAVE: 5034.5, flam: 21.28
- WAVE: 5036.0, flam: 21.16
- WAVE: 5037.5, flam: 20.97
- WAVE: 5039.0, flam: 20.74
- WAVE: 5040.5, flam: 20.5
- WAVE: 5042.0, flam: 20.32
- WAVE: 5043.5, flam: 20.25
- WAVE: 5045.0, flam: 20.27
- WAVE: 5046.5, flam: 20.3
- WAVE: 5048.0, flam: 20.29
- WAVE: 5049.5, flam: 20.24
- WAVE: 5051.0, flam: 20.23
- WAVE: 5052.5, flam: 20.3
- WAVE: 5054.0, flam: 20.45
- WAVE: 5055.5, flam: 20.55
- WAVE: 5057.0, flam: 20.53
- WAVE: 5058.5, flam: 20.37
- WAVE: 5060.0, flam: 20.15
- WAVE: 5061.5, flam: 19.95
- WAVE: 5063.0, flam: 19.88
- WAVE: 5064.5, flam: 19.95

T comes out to 20.9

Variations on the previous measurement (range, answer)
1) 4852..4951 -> 20.5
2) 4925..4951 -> 20.9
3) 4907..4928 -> 20.7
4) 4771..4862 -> 21.3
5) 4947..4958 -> 21.1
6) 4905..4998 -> 20.9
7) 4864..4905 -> 20.6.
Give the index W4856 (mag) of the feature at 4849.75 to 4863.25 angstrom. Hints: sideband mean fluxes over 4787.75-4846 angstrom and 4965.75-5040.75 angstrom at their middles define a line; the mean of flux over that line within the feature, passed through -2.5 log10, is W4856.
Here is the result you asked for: 0.13 mag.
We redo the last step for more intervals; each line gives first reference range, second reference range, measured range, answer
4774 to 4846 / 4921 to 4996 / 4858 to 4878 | 0.130 mag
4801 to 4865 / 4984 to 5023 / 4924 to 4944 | 0.008 mag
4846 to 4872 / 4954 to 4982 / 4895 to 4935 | -0.041 mag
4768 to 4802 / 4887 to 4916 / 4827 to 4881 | 0.057 mag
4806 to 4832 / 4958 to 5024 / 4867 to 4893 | 0.028 mag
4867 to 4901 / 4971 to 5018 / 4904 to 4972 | -0.002 mag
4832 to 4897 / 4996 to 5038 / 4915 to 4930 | -0.004 mag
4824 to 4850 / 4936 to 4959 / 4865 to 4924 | 0.021 mag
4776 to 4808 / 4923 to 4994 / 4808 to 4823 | 0.016 mag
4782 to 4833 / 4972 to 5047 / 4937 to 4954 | -0.011 mag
